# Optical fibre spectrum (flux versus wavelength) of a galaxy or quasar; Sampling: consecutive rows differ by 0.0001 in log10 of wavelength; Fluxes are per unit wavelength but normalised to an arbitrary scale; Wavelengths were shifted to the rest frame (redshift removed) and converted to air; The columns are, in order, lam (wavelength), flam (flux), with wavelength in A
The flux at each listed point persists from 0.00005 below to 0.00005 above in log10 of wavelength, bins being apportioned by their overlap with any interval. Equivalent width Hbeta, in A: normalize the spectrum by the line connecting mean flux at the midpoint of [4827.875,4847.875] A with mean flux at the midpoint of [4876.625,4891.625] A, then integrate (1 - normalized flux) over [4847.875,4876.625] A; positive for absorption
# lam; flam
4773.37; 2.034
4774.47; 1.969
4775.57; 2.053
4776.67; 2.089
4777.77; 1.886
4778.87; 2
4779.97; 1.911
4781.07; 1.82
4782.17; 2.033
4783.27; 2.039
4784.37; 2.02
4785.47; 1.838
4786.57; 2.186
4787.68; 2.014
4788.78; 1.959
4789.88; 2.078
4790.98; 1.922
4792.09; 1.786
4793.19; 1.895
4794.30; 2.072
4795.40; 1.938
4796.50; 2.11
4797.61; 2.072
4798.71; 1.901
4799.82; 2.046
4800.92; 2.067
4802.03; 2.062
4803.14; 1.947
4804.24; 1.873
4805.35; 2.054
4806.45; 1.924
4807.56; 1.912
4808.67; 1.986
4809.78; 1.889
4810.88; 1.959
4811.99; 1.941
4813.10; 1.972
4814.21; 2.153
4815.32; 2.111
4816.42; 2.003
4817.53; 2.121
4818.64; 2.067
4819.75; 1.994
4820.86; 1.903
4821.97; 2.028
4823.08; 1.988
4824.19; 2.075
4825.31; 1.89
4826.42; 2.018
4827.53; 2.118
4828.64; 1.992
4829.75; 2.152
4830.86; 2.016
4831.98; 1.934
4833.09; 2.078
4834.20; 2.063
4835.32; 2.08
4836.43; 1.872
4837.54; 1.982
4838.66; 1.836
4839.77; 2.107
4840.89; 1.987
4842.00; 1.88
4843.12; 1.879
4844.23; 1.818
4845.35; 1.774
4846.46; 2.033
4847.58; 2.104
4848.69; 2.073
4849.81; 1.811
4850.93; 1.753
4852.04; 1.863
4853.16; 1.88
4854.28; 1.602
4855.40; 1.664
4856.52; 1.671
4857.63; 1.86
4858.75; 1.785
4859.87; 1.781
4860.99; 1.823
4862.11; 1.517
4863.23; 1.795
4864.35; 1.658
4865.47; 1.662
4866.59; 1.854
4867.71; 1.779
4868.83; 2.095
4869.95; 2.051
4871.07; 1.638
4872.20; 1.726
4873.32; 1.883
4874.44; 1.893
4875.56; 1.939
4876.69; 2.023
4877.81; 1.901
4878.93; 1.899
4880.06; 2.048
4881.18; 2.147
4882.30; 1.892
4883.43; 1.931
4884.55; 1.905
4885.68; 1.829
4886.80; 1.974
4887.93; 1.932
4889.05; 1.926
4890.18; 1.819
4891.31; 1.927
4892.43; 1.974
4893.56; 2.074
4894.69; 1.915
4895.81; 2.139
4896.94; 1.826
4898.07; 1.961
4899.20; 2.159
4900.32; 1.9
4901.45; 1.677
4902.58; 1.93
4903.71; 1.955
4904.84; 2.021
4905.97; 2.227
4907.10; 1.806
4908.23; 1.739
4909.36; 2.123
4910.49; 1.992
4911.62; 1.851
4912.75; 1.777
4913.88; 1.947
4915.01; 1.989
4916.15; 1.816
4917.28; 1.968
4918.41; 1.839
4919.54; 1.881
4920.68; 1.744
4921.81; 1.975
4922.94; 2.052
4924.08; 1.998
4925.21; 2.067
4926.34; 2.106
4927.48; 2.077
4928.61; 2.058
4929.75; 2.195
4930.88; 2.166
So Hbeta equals 2.2 A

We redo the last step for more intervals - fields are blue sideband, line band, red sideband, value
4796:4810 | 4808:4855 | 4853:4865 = -2.9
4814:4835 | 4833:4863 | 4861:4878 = 0.9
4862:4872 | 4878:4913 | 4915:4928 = -1.3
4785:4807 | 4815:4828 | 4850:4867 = -0.9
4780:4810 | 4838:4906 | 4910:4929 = 2.5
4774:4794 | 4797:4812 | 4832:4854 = -0.1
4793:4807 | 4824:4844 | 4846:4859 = -1.0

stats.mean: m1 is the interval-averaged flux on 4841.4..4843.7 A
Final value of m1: 1.89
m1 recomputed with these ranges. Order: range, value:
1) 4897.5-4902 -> 1.93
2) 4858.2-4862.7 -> 1.73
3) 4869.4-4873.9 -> 1.82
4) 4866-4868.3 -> 1.82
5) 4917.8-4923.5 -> 1.9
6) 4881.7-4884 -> 1.92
